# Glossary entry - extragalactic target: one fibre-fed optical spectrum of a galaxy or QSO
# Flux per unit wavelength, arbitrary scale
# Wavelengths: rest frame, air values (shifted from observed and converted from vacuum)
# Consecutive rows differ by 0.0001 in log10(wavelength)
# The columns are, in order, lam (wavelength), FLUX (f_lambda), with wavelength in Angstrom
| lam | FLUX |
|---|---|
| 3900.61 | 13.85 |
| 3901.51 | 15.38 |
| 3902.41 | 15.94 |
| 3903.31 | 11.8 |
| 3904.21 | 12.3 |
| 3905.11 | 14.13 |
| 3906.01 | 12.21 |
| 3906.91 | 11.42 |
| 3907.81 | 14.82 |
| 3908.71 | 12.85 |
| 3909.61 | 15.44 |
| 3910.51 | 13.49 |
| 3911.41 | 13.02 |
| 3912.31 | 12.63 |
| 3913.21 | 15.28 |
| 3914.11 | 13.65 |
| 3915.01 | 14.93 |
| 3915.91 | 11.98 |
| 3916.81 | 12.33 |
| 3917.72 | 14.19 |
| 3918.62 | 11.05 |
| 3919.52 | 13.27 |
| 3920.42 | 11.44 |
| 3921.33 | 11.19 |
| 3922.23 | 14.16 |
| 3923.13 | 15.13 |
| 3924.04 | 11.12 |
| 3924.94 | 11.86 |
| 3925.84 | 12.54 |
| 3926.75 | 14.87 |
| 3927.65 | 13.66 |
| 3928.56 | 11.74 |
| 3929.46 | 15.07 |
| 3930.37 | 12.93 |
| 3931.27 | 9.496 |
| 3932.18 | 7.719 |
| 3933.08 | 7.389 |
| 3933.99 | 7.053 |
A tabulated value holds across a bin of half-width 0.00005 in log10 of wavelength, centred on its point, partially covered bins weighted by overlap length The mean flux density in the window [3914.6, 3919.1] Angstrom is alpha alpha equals 12.9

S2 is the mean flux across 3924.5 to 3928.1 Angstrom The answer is 13.2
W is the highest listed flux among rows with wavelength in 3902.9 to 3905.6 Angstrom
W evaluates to 14.13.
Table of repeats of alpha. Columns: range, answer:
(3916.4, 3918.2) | 13.2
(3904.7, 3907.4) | 12.6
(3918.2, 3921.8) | 11.8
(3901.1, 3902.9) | 15.6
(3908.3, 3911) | 13.9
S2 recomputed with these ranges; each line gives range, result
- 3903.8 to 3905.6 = 13.2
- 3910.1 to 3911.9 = 13.2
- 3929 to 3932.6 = 11.3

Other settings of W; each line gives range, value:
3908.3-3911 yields 15.44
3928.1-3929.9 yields 15.07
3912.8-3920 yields 15.28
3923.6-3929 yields 14.87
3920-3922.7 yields 14.16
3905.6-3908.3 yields 14.82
